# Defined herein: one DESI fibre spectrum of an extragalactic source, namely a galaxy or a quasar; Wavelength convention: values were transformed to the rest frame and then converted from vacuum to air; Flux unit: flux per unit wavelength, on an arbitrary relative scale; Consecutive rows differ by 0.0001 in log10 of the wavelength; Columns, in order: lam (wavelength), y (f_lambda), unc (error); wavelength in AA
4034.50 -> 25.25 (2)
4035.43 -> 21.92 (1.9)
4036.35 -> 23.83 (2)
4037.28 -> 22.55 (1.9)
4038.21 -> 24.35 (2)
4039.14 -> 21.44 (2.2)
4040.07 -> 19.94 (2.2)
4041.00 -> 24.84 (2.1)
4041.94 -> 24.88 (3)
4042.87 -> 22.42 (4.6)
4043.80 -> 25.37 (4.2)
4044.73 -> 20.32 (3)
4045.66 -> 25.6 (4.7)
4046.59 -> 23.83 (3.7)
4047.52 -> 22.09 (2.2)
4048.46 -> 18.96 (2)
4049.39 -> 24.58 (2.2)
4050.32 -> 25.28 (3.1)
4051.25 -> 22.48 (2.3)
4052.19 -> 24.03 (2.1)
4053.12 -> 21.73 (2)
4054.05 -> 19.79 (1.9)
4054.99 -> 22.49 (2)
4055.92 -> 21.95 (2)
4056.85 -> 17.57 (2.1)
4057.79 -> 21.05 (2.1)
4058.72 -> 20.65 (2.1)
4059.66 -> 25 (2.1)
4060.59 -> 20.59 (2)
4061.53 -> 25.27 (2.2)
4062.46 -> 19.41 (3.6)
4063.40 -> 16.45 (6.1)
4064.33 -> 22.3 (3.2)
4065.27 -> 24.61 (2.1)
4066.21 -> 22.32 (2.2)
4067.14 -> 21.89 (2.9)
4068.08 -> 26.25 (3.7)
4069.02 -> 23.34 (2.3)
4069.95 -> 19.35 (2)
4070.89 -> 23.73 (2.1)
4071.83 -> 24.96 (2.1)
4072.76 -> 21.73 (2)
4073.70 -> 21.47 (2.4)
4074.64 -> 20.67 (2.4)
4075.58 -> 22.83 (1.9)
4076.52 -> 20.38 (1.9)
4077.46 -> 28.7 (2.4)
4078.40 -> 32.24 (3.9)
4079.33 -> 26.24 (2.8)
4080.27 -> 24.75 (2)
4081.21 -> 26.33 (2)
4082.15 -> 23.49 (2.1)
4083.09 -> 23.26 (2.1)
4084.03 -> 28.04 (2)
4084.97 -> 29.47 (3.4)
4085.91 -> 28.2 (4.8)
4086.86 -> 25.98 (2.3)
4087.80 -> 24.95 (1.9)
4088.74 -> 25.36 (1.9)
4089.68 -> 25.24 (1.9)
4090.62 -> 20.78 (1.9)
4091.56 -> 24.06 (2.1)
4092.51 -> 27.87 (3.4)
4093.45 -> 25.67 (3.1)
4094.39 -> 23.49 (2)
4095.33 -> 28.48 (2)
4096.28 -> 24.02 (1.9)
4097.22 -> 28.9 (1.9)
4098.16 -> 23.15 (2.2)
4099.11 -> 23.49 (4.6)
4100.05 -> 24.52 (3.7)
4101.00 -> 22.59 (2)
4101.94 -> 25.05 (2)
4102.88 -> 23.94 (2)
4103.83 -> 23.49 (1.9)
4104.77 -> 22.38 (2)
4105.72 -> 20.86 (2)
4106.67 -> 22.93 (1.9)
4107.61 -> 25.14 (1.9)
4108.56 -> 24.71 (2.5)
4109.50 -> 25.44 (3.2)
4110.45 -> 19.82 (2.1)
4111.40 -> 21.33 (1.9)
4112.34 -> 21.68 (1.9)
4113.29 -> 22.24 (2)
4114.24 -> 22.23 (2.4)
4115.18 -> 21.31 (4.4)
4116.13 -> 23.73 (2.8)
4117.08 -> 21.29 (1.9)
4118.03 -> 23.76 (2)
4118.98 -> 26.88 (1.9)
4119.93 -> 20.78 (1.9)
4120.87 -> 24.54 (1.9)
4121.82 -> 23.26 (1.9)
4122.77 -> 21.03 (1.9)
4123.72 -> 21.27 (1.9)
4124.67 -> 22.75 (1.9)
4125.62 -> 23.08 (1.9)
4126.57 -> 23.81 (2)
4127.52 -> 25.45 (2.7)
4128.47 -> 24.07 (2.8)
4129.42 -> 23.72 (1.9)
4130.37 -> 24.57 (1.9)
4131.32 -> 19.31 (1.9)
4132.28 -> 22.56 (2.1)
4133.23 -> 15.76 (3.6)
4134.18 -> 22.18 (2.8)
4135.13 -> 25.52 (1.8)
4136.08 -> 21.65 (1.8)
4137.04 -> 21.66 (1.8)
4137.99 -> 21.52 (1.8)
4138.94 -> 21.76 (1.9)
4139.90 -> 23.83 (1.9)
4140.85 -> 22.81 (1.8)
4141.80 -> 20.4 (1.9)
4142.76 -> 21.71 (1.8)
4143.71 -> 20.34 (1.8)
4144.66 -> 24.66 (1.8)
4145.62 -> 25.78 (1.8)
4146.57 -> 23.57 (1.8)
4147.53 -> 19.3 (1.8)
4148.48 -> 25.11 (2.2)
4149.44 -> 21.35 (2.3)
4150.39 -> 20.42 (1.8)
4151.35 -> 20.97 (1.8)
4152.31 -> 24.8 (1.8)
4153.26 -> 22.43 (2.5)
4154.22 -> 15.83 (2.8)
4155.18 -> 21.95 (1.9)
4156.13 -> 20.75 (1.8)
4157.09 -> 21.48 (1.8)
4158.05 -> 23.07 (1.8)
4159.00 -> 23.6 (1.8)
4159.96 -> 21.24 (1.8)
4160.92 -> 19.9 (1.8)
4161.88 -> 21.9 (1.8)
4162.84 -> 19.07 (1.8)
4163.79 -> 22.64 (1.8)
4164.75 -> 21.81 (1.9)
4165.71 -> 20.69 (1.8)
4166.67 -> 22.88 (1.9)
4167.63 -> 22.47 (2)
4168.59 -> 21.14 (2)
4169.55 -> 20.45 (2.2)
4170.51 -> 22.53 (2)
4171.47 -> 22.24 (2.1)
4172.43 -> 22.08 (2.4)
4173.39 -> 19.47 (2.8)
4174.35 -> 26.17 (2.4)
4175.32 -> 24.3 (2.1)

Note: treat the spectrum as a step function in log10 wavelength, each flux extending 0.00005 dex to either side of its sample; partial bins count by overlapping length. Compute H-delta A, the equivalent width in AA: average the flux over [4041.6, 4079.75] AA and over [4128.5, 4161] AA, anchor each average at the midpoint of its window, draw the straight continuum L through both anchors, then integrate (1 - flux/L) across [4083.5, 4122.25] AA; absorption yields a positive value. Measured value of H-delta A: -3.1 AA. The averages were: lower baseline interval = 22.8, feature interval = 24.2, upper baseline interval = 22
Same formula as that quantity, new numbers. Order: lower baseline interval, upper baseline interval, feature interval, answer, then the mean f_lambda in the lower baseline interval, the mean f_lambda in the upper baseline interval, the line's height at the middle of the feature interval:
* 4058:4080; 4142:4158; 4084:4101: -2.1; 23.1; 21.9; 22.7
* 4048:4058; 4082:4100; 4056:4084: 0.5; 21.8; 25.5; 23.5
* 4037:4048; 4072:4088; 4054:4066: 1.3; 23.1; 25.2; 24.1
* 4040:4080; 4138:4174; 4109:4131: -0.7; 22.8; 21.8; 22.2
